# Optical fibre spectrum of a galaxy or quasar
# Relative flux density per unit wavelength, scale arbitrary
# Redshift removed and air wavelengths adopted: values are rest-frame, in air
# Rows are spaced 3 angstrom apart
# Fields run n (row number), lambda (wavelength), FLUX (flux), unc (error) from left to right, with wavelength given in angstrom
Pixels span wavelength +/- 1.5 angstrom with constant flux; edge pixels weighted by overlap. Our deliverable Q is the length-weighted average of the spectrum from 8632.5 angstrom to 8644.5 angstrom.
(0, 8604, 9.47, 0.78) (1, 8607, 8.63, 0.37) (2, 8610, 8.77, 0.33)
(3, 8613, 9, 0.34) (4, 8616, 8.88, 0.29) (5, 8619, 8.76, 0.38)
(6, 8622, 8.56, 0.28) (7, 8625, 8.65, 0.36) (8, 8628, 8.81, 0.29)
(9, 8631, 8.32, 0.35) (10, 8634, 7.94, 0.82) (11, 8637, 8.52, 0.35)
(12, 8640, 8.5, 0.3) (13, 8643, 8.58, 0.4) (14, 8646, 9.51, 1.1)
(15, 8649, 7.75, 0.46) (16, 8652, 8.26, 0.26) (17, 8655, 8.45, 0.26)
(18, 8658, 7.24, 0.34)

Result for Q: 8.38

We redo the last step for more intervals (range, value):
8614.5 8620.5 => 8.82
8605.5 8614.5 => 8.8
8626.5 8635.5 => 8.36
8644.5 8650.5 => 8.63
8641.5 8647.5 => 9.04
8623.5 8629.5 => 8.73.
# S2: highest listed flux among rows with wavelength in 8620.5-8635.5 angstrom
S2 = 8.81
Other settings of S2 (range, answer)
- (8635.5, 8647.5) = 9.51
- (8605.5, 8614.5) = 9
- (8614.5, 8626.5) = 8.88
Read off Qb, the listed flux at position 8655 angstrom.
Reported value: 8.45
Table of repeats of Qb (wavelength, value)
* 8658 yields 7.24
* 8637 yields 8.52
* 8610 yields 8.77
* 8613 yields 9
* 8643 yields 8.58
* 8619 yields 8.76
